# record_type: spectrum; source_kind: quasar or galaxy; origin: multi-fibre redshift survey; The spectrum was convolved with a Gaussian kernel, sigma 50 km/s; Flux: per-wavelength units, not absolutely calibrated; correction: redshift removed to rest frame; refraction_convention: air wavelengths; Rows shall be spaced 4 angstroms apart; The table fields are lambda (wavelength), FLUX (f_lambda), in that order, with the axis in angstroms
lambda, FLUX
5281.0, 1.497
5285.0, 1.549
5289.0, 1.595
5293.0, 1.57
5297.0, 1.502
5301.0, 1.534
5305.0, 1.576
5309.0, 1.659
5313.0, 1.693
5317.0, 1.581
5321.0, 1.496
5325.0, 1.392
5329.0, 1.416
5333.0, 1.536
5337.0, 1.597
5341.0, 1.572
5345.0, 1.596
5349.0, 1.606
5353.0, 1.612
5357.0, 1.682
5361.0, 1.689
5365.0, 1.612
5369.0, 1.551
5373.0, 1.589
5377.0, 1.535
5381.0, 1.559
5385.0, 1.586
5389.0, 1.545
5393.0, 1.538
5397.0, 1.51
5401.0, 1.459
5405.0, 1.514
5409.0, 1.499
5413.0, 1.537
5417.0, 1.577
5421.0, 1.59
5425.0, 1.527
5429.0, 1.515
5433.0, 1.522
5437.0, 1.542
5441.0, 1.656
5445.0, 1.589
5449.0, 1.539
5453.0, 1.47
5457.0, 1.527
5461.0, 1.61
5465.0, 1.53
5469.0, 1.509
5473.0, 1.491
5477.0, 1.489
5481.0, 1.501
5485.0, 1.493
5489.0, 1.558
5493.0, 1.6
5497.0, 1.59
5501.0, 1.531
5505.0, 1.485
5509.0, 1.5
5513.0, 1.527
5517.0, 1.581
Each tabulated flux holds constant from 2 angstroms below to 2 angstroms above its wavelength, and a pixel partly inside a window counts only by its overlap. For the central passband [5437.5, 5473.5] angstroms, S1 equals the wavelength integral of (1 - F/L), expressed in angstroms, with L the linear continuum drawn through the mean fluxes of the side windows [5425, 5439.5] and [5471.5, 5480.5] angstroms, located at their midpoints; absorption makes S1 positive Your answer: -0.9 angstroms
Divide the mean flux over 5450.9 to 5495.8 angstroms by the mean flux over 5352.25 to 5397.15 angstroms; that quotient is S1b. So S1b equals 1.0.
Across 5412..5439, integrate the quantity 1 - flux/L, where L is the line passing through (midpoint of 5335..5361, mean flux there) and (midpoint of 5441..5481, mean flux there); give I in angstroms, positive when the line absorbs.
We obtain 0.3 angstroms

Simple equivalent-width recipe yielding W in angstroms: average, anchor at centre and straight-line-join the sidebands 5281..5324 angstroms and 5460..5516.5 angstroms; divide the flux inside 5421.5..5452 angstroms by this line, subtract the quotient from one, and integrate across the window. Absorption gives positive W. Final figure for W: -0.3 angstroms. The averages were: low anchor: 1.57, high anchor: 1.53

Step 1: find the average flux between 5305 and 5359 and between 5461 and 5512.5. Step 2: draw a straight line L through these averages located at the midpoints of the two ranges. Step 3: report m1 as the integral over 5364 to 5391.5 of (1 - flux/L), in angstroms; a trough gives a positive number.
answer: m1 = -0.13 angstroms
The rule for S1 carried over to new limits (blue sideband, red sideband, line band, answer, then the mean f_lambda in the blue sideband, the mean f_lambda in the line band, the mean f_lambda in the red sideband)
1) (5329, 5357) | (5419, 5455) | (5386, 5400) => 0.31 angstroms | 1.58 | 1.53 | 1.55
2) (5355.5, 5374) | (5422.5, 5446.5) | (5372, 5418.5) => 1.75 angstroms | 1.62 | 1.54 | 1.56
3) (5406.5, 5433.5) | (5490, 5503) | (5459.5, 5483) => 0.62 angstroms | 1.54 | 1.52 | 1.57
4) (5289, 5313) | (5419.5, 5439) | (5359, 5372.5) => -0.48 angstroms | 1.58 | 1.61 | 1.54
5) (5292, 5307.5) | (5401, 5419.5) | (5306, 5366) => -1.63 angstroms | 1.55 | 1.58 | 1.53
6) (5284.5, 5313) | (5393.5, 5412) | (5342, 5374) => -1.71 angstroms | 1.58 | 1.62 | 1.5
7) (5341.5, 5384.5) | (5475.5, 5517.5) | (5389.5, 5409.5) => 0.94 angstroms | 1.6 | 1.51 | 1.53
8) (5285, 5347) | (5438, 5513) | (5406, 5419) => 0.07 angstroms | 1.55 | 1.54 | 1.54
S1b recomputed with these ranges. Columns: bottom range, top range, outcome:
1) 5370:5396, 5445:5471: 0.99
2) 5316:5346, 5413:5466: 1.02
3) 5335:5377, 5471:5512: 0.95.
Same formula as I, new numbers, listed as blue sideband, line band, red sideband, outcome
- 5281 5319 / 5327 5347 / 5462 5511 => 0.3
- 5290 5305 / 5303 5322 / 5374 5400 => -0.8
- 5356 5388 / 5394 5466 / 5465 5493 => 0.6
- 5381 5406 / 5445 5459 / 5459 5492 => 0.0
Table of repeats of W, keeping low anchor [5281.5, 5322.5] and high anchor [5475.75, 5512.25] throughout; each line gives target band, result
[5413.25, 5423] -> -0.18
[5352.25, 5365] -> -0.80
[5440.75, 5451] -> -0.30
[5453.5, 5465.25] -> -0.09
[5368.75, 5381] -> -0.02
